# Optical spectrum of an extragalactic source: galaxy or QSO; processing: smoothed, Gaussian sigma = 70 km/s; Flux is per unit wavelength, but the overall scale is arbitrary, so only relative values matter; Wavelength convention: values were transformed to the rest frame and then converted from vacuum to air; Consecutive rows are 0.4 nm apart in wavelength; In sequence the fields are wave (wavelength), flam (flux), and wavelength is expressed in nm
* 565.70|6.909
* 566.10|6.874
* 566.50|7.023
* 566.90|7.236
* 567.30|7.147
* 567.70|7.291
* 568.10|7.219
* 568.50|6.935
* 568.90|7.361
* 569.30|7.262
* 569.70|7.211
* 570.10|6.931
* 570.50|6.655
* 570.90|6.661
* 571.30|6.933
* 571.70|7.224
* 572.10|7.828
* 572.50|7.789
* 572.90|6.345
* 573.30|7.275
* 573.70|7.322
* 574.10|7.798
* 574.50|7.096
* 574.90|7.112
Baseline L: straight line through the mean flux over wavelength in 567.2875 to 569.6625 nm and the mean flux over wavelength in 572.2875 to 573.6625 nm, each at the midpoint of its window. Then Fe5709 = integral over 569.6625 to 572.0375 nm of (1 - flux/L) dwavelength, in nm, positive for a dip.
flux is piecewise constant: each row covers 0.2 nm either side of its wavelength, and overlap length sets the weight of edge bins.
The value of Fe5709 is 0.071 nm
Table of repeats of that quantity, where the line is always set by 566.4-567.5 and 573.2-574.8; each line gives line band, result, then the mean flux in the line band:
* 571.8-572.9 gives -0.027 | 7.49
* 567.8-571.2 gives 0.089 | 7.03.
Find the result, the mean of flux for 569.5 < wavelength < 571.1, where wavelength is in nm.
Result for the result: 6.86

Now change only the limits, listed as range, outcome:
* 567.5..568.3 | 7.26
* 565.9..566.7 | 6.95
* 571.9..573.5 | 7.31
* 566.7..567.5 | 7.19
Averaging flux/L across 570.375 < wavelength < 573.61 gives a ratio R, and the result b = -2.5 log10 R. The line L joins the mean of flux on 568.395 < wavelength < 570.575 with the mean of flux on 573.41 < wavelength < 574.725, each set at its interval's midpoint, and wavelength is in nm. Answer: 0.02 mag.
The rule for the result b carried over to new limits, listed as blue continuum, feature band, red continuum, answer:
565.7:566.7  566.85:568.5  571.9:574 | -0.02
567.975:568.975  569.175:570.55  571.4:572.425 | 0.04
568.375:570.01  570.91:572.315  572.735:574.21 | -0.01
